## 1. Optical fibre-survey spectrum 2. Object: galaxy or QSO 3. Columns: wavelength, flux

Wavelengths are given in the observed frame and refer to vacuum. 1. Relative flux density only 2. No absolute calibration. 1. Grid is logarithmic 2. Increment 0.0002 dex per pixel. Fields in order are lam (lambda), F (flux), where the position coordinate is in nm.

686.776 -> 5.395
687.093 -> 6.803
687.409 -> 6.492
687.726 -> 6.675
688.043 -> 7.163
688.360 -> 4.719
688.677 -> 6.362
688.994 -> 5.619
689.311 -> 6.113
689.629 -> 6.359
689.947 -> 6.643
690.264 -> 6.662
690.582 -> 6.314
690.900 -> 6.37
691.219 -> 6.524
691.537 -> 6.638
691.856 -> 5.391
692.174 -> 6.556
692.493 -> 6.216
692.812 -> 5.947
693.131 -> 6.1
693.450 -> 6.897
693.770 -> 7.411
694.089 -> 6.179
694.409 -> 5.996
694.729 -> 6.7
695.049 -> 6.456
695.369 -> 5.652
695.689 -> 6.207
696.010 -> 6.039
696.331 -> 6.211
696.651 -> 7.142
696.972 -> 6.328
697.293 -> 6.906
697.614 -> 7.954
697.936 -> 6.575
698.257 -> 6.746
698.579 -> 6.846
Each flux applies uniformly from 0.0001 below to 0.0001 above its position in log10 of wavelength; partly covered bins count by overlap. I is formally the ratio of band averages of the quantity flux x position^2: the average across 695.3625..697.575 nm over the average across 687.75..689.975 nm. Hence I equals 1.1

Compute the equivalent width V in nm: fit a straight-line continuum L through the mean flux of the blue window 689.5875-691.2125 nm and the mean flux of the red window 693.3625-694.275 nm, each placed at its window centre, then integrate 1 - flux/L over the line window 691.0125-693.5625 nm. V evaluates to 0.15 nm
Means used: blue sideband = 6.48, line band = 6.27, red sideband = 6.8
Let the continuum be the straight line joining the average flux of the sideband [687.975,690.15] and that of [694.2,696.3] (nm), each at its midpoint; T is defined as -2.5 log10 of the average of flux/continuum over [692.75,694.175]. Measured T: -0.07 mag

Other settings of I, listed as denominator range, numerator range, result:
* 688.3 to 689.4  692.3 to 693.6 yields 1.10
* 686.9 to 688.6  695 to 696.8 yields 1.01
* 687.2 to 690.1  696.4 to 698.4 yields 1.13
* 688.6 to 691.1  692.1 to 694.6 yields 1.03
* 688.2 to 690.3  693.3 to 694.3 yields 1.14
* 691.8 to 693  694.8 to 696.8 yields 1.05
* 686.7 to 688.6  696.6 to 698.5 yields 1.14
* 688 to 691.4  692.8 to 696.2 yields 1.03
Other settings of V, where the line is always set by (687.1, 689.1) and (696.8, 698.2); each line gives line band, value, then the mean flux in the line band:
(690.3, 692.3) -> 0.05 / 6.32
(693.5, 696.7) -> 0.17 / 6.39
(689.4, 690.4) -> -0.02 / 6.52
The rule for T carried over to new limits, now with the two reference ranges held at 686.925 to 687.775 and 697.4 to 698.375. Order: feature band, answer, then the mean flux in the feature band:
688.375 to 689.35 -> 0.151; 5.83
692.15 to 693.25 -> 0.117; 6.16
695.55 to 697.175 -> 0.102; 6.4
